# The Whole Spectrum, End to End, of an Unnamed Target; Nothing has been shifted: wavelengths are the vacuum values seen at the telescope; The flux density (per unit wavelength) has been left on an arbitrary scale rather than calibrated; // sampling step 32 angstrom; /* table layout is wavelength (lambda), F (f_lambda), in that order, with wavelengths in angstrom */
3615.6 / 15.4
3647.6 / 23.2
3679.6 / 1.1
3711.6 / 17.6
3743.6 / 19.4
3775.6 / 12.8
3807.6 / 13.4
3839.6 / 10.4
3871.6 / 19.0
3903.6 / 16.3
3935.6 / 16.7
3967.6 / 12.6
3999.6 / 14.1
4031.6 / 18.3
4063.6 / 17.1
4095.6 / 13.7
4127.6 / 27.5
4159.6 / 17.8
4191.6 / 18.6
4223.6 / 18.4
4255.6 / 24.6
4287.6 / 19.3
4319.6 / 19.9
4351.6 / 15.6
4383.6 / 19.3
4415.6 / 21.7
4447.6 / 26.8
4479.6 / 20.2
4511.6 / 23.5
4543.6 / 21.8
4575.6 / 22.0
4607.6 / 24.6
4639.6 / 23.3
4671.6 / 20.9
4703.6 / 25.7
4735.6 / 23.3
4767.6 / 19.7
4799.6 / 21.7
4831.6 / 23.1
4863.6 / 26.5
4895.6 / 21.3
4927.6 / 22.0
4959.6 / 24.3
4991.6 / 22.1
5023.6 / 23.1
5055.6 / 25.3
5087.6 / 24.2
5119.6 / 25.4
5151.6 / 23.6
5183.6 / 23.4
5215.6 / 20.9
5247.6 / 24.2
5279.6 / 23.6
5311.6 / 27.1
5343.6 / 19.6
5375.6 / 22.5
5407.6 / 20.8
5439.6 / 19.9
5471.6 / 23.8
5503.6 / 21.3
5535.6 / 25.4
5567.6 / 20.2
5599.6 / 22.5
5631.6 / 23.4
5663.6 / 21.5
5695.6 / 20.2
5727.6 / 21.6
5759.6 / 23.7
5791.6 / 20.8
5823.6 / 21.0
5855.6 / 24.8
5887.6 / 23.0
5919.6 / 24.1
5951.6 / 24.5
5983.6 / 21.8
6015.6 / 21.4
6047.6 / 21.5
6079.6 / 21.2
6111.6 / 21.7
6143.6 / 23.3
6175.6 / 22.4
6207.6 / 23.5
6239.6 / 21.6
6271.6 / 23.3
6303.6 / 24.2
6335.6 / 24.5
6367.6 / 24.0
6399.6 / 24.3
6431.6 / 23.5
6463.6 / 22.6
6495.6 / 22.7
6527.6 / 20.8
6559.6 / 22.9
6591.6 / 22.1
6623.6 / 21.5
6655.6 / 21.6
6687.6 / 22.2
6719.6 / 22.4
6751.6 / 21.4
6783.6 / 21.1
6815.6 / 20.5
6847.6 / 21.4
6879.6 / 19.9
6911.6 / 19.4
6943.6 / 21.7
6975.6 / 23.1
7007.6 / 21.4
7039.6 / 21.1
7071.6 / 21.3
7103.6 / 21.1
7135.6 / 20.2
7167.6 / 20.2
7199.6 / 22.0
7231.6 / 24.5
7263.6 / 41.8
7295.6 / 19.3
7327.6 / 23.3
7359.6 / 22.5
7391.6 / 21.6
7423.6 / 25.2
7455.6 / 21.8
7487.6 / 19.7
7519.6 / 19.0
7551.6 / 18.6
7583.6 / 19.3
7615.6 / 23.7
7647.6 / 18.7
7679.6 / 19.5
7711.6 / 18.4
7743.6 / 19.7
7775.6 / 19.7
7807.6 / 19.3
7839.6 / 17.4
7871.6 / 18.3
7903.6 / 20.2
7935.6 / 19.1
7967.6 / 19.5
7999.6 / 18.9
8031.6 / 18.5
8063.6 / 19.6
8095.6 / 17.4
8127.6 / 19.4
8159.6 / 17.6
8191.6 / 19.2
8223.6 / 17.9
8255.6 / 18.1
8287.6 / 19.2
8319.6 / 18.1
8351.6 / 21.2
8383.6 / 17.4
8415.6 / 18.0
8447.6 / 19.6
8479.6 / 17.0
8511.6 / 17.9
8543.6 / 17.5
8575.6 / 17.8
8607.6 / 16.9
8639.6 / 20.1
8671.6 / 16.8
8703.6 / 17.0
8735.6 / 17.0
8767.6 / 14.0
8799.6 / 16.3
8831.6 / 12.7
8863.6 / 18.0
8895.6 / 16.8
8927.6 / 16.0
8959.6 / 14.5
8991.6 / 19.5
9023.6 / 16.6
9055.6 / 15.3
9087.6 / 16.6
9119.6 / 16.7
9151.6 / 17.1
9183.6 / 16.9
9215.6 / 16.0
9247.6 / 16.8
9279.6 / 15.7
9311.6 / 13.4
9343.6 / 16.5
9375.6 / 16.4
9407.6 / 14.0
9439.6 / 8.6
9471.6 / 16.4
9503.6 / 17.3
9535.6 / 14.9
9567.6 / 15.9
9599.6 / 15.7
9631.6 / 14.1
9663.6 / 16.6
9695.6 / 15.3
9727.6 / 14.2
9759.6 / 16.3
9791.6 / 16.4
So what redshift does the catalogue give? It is 0.105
